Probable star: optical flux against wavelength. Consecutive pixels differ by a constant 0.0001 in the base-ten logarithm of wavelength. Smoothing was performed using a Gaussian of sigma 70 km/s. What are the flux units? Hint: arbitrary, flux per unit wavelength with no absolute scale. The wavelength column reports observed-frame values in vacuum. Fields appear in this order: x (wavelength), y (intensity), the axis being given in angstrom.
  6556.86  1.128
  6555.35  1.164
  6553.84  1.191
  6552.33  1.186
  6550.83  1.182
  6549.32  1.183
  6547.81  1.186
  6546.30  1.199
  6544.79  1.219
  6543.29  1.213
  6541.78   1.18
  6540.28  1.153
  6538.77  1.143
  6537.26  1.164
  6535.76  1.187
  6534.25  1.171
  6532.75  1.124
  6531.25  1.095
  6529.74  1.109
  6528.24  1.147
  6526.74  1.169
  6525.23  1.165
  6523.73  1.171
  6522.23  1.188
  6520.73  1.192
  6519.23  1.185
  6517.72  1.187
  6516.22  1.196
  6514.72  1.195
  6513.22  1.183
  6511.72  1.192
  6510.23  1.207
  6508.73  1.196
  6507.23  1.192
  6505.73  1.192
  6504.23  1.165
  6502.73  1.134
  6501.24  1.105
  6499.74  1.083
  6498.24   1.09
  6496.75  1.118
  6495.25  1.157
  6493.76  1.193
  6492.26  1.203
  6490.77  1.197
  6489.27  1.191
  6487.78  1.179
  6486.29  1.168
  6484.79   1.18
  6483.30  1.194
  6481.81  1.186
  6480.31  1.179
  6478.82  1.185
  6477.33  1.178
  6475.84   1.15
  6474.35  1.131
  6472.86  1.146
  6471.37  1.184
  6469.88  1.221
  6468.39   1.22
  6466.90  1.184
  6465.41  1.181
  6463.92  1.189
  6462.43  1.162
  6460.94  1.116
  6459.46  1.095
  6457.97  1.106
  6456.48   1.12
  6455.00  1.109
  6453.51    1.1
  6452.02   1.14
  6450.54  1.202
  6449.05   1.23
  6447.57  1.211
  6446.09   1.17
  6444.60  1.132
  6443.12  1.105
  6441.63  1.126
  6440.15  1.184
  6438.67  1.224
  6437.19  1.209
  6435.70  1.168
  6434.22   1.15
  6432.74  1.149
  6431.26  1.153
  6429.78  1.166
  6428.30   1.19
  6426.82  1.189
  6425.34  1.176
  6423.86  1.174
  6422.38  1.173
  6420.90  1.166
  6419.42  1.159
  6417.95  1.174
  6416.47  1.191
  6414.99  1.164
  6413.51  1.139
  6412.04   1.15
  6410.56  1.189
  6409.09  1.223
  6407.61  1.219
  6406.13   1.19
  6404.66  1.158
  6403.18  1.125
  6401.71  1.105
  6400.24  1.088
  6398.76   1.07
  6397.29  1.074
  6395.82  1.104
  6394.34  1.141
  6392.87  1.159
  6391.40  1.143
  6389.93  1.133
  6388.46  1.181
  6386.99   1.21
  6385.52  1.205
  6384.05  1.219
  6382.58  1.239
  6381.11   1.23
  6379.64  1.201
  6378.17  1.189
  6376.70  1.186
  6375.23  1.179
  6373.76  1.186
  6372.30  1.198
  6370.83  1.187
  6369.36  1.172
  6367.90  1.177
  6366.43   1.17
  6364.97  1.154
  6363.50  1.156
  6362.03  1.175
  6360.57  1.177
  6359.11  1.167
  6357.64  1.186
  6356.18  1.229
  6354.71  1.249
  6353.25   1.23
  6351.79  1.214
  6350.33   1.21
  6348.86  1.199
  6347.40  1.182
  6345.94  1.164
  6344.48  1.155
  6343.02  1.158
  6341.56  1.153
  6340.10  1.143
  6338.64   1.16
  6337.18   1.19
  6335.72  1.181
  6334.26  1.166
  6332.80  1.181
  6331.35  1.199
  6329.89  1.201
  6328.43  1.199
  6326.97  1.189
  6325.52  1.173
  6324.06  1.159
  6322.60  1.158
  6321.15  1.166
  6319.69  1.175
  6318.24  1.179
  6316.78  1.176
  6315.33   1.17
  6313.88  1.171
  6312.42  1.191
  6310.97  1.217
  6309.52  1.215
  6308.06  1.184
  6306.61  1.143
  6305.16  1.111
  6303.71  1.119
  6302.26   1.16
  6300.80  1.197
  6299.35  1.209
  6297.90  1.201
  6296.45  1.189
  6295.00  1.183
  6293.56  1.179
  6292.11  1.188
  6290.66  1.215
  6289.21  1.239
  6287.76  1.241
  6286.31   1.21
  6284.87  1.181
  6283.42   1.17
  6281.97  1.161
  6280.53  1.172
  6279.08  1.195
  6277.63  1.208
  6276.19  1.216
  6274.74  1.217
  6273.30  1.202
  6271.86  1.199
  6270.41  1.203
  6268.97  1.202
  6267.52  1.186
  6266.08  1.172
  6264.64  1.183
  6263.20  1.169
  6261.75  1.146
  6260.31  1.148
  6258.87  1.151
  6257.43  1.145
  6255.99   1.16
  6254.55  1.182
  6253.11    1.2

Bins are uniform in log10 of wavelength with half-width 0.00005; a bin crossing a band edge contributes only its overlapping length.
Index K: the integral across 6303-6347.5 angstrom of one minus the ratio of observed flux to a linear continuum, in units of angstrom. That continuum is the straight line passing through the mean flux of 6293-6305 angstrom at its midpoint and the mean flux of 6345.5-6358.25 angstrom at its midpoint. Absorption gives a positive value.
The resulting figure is 0.77 angstrom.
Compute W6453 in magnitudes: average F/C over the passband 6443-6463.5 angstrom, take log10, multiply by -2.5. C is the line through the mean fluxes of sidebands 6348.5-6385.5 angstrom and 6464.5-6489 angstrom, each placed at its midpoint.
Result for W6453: 0.04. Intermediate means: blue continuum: 1.2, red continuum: 1.18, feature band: 1.14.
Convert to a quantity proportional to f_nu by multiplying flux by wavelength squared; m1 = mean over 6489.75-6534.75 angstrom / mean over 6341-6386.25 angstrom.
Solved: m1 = 1.0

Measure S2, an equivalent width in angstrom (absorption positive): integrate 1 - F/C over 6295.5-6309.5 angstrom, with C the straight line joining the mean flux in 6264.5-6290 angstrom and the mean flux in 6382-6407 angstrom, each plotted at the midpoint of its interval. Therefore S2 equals 0.2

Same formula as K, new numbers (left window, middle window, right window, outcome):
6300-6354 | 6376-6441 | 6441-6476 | -0.3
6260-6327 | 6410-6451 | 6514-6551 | 0.2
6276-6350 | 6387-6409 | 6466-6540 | 0.7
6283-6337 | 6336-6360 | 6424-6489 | -0.2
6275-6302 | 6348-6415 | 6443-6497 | 0.4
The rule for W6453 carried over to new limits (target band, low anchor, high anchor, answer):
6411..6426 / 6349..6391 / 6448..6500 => 0.011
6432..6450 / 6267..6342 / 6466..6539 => 0.002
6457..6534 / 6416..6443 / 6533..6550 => 0.010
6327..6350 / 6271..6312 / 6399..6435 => 0.004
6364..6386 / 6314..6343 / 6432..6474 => -0.021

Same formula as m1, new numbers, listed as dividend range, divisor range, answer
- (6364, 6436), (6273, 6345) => 1.02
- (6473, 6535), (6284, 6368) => 1.04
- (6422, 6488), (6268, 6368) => 1.03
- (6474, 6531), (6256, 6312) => 1.06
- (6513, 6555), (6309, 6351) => 1.06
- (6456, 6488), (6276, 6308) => 1.04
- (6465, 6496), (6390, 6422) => 1.05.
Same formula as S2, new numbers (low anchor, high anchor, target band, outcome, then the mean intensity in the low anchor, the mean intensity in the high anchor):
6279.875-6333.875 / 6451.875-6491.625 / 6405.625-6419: -0.13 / 1.18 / 1.16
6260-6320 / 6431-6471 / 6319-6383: -0.41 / 1.19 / 1.16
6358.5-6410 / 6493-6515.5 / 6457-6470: 0.03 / 1.17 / 1.16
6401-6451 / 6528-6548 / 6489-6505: 0.26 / 1.17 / 1.16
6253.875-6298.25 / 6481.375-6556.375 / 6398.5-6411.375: 0.26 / 1.19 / 1.17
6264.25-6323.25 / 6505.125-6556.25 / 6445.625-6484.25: 0.47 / 1.19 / 1.18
